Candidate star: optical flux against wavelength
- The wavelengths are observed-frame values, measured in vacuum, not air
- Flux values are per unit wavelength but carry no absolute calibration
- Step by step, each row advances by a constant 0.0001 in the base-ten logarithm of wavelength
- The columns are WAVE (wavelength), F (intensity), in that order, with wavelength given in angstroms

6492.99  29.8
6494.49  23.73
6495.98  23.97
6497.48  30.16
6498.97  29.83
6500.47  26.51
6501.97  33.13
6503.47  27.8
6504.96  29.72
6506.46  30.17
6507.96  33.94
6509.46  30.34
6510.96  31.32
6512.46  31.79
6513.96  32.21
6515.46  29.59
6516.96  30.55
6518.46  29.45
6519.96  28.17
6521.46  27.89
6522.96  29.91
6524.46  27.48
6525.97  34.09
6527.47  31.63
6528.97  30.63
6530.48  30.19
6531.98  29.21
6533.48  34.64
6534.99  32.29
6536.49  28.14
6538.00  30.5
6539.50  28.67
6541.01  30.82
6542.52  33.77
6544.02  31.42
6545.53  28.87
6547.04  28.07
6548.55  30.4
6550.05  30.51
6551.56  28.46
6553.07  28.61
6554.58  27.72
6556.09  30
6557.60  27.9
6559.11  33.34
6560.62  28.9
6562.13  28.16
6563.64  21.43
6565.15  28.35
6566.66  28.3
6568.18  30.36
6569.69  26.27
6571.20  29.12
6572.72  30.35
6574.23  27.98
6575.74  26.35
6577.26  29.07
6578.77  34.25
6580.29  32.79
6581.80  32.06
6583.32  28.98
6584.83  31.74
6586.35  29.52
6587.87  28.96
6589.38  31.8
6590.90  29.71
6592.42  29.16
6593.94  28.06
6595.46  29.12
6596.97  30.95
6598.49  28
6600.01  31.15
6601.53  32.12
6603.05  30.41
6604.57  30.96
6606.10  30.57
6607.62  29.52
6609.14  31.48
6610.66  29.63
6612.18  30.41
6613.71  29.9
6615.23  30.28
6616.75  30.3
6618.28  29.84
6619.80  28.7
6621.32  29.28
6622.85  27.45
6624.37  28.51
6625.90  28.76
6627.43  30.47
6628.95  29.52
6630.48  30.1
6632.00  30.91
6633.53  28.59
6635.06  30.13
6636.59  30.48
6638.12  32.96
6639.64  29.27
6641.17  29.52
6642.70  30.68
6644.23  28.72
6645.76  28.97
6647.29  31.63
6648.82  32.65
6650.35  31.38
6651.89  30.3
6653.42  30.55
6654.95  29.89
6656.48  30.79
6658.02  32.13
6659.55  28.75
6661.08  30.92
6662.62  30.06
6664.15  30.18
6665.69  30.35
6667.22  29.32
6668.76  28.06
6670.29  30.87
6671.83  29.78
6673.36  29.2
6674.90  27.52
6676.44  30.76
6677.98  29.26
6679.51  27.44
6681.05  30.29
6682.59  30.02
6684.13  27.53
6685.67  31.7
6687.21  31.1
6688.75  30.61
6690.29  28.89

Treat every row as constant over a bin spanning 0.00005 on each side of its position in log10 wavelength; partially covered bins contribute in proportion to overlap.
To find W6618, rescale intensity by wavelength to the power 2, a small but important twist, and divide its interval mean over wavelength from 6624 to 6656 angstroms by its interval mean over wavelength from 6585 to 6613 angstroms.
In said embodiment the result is 1.0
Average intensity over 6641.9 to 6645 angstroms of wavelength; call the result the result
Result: 29.7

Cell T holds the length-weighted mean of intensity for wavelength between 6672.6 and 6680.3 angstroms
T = 28.8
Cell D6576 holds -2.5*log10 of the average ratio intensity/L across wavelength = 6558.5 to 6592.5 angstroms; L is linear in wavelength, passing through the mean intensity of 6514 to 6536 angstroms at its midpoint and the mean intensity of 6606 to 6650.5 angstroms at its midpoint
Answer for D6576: 0.029 mag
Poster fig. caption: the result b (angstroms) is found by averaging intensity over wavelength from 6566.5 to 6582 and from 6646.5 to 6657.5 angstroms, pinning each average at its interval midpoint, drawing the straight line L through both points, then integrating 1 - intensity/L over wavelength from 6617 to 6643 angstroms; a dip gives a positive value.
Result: 0.8 angstroms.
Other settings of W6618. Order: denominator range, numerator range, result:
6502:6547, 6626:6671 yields 1.03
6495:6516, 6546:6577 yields 0.97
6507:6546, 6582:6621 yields 1.00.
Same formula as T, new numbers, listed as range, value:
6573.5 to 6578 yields 27.8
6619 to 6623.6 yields 28.5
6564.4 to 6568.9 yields 29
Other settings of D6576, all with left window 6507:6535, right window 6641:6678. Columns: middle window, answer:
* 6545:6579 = 0.07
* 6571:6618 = 0.01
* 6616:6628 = 0.04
